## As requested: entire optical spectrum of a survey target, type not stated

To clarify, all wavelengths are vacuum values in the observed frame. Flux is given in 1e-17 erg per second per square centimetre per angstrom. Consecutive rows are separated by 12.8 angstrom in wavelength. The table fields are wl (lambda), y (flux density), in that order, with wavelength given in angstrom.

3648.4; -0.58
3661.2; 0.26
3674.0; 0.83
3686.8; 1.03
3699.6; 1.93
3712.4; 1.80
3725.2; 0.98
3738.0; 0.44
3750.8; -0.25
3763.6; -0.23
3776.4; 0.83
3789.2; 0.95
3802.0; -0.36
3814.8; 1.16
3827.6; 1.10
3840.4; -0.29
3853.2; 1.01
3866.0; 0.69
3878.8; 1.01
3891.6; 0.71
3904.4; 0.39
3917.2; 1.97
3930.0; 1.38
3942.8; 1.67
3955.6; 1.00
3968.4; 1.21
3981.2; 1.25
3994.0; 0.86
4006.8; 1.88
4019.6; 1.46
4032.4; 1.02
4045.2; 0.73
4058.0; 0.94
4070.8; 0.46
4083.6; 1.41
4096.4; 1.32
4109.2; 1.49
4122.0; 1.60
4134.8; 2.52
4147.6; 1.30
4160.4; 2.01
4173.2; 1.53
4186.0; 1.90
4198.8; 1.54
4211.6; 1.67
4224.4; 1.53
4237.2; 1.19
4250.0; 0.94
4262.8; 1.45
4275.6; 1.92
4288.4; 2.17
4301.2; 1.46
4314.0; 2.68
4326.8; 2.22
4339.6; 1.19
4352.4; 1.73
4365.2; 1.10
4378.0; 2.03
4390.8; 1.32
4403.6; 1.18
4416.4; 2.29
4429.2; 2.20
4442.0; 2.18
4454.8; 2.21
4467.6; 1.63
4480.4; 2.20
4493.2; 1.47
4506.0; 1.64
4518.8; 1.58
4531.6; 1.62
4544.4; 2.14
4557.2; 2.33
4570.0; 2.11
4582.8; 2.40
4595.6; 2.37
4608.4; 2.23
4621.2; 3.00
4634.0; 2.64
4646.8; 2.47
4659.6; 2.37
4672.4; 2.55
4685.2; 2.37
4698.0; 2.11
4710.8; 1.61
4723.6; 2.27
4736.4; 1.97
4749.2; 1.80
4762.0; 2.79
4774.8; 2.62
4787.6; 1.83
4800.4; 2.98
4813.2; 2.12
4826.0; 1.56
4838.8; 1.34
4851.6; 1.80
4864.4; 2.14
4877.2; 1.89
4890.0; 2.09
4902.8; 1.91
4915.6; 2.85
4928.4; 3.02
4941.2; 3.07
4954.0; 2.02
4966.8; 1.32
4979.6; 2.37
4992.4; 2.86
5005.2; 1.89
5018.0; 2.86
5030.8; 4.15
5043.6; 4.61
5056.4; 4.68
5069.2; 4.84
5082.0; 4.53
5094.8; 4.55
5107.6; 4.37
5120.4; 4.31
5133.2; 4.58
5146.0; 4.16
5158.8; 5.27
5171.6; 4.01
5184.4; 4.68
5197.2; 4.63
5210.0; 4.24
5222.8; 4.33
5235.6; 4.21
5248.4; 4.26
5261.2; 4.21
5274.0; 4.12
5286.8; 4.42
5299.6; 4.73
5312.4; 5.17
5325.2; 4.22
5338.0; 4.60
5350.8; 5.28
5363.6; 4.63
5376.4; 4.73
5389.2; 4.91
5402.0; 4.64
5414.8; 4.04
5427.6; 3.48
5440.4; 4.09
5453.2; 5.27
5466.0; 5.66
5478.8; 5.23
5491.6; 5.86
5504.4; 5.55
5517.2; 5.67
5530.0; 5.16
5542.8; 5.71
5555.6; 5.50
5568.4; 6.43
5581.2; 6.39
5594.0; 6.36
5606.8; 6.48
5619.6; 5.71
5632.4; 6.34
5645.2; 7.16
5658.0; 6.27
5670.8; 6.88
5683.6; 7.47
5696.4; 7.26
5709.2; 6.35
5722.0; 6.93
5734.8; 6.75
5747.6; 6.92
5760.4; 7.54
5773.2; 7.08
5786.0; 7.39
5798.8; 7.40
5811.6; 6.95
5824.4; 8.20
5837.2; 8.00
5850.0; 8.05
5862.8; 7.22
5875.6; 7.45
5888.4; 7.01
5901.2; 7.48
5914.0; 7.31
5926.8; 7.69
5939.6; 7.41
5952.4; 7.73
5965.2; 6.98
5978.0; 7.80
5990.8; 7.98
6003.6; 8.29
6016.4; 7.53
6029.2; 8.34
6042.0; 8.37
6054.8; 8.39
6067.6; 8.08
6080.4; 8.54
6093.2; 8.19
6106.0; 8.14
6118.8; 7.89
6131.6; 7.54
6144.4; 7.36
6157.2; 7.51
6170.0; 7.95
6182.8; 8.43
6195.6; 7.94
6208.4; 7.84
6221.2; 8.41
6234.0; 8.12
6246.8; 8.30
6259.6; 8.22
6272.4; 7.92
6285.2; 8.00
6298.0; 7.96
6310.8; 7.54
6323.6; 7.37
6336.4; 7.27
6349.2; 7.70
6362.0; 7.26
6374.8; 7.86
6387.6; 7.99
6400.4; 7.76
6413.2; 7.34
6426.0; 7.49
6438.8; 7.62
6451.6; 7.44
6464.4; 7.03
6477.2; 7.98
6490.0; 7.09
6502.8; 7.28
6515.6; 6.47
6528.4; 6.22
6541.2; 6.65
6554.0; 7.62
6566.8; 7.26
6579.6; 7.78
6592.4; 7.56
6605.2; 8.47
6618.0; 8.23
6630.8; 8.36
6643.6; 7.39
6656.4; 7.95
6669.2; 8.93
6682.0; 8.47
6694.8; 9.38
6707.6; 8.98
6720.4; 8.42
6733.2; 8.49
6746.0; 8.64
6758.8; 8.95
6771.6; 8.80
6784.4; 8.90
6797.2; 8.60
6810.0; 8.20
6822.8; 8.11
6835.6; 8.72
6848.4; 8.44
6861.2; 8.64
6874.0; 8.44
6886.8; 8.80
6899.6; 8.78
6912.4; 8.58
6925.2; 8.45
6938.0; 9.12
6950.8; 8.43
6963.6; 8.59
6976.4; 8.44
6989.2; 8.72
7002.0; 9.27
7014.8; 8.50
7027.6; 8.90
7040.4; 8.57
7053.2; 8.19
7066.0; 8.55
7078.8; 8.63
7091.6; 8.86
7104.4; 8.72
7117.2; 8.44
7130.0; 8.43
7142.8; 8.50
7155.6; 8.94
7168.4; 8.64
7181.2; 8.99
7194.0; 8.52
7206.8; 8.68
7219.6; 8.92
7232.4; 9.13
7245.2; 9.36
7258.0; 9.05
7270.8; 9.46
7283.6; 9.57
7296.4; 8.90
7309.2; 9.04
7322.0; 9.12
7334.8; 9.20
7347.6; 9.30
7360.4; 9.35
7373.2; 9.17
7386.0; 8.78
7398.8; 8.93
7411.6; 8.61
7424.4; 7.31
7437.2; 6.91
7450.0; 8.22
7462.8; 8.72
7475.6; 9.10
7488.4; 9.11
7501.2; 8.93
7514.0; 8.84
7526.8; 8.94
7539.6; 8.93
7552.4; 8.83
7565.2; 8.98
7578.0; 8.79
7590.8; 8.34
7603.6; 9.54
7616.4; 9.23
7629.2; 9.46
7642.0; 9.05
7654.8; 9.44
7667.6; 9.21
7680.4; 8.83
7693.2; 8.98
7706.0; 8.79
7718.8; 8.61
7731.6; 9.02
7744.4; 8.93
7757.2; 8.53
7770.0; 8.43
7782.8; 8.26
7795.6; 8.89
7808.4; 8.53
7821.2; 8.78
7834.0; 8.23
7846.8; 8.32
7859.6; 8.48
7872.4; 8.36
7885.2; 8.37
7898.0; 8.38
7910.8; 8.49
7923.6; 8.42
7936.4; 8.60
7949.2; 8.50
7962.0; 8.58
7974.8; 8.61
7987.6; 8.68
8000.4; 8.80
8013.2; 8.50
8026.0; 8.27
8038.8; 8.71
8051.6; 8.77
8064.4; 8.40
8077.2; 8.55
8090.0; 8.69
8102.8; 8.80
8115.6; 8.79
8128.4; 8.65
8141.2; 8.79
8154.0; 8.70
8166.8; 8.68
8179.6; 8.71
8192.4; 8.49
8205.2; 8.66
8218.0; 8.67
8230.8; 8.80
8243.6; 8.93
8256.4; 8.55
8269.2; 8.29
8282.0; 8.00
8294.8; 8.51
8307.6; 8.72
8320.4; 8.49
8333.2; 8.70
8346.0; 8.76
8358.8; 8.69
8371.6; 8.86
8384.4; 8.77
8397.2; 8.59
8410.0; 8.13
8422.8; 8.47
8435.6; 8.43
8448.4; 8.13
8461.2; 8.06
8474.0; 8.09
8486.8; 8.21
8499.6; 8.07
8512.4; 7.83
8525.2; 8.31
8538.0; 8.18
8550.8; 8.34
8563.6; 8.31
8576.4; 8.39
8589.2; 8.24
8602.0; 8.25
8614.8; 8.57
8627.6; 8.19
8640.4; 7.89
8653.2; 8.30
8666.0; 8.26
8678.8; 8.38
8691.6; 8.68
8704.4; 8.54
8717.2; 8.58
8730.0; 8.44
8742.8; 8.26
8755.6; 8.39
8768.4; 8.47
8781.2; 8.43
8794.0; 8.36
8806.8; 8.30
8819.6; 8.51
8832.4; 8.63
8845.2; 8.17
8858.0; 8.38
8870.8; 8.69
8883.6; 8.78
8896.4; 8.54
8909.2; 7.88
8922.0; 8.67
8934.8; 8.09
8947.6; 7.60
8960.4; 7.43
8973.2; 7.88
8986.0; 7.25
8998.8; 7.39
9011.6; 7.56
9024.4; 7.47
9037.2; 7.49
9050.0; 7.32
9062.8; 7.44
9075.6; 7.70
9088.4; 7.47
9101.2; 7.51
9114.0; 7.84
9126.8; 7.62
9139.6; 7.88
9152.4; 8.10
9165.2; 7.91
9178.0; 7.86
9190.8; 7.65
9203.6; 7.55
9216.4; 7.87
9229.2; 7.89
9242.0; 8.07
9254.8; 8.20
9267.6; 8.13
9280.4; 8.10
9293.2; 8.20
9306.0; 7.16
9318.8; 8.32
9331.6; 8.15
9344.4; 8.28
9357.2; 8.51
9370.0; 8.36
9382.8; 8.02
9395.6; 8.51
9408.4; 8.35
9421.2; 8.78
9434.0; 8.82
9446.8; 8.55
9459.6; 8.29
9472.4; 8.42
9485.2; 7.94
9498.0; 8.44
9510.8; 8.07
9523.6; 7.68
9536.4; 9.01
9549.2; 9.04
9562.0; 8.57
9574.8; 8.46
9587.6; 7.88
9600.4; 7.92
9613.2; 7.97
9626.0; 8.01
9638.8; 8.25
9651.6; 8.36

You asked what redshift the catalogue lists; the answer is 0.26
